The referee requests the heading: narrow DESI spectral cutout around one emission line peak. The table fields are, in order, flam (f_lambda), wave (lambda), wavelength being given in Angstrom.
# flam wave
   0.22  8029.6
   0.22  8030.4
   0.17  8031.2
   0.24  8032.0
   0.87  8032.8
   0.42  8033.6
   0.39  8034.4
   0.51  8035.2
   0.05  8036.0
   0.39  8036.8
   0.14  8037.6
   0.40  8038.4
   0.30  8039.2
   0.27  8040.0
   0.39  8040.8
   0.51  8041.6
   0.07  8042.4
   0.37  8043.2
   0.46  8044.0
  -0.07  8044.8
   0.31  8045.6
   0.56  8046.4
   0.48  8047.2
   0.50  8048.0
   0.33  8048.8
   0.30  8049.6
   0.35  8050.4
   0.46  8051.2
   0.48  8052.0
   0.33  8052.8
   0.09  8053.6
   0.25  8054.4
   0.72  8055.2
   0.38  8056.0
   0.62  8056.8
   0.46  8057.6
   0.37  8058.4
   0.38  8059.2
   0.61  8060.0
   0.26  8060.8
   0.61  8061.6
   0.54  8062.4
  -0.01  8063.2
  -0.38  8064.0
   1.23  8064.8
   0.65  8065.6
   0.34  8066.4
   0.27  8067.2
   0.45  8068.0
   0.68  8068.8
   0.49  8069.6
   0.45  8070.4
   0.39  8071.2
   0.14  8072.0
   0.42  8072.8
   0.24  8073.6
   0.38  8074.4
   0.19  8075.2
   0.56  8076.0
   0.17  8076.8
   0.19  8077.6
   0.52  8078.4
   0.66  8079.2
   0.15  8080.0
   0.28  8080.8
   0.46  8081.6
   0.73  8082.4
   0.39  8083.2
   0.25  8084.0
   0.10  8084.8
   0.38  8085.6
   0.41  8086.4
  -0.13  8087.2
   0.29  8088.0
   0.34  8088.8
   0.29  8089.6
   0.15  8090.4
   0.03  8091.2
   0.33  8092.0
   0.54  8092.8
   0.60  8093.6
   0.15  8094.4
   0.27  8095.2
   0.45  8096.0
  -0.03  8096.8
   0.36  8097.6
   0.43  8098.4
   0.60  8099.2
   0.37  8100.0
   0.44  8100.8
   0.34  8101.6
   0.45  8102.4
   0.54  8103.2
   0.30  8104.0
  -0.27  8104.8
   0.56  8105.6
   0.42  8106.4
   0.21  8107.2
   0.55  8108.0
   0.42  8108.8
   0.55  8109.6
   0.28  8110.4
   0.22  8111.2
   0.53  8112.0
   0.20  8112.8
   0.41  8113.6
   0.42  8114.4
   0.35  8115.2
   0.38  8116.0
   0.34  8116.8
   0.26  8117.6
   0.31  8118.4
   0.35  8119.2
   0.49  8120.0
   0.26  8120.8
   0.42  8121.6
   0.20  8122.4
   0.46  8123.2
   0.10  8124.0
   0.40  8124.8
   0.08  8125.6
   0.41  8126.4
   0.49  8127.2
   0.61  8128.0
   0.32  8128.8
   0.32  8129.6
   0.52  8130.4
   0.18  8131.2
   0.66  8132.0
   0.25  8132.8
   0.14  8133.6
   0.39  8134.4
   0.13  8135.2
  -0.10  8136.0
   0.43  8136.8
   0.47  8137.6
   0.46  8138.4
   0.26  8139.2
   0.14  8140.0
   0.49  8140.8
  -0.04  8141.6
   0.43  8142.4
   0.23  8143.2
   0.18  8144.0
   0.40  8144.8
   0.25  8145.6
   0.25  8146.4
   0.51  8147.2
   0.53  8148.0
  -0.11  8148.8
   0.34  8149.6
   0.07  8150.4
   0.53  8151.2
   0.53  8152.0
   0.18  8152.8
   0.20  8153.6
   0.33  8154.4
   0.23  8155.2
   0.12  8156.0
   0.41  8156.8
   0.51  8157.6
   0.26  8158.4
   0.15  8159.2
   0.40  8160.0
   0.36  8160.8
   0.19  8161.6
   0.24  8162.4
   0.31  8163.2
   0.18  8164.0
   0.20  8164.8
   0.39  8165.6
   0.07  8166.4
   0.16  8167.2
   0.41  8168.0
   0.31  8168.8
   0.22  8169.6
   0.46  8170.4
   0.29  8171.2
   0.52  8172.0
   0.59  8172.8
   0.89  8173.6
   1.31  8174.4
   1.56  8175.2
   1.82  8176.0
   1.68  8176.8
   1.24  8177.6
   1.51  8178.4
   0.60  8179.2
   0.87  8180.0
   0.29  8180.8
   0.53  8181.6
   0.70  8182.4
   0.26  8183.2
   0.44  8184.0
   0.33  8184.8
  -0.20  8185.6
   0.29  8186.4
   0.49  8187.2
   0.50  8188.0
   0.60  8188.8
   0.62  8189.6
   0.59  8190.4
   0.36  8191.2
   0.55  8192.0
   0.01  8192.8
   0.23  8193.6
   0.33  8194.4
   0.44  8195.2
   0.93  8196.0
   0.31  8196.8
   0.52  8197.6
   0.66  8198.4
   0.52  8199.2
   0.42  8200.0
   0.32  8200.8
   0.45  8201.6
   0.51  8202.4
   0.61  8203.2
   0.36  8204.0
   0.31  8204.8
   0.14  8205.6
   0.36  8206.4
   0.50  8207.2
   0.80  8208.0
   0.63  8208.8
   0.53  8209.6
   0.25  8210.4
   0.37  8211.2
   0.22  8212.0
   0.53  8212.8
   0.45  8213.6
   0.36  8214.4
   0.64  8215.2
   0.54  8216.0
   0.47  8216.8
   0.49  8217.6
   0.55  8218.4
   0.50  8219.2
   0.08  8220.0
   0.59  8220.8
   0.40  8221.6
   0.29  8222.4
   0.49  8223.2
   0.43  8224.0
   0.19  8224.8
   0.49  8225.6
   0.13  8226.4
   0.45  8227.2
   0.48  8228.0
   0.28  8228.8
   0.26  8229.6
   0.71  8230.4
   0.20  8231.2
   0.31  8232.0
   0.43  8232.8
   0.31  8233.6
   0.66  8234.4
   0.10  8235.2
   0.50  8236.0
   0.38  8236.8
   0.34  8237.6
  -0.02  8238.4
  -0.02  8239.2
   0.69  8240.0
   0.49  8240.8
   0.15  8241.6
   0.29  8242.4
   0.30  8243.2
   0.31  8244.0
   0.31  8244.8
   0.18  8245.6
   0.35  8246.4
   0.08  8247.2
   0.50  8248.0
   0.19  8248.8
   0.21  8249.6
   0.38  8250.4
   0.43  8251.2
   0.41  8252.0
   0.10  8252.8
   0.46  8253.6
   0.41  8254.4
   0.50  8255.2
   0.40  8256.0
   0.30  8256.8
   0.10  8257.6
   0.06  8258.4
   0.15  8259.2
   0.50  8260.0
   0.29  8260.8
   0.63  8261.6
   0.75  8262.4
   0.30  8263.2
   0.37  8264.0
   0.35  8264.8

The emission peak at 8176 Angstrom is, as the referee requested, Hgamma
